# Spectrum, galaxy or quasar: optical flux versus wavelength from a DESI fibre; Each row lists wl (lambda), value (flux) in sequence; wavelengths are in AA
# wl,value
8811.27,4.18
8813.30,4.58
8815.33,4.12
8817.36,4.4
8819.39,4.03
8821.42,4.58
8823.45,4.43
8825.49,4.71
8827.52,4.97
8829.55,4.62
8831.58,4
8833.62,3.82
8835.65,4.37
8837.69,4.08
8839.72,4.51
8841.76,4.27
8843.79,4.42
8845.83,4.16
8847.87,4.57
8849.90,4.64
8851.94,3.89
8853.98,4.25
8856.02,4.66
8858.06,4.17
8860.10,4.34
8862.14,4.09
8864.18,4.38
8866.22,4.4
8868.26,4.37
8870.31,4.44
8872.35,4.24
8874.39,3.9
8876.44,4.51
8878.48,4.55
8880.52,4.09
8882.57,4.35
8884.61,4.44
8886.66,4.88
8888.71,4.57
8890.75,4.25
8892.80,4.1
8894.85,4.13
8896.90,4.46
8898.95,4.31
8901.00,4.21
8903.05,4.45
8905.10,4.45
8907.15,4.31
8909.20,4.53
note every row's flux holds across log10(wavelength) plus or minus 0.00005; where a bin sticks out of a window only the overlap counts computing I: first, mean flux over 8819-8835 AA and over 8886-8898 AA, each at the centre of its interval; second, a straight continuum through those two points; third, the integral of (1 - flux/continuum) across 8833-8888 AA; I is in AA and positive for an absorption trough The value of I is 0.8 AA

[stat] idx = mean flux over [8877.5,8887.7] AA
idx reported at 4.46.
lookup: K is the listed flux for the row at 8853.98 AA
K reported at 4.25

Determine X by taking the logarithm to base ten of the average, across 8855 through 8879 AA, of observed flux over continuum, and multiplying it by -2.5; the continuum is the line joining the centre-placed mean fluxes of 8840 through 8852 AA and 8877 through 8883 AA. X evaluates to 0.01 mag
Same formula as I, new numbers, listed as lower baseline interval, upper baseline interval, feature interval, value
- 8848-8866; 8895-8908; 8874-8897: -0.1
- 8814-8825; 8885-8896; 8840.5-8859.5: 0.1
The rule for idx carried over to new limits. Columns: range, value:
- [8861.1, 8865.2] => 4.24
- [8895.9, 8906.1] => 4.37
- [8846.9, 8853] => 4.37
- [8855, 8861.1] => 4.39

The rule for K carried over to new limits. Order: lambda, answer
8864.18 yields 4.38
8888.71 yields 4.57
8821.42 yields 4.58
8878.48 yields 4.55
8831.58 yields 4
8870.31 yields 4.44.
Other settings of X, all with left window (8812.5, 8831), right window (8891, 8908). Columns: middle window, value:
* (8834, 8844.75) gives 0.03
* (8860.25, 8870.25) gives 0.01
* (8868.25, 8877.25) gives 0.02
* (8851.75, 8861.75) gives 0.03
